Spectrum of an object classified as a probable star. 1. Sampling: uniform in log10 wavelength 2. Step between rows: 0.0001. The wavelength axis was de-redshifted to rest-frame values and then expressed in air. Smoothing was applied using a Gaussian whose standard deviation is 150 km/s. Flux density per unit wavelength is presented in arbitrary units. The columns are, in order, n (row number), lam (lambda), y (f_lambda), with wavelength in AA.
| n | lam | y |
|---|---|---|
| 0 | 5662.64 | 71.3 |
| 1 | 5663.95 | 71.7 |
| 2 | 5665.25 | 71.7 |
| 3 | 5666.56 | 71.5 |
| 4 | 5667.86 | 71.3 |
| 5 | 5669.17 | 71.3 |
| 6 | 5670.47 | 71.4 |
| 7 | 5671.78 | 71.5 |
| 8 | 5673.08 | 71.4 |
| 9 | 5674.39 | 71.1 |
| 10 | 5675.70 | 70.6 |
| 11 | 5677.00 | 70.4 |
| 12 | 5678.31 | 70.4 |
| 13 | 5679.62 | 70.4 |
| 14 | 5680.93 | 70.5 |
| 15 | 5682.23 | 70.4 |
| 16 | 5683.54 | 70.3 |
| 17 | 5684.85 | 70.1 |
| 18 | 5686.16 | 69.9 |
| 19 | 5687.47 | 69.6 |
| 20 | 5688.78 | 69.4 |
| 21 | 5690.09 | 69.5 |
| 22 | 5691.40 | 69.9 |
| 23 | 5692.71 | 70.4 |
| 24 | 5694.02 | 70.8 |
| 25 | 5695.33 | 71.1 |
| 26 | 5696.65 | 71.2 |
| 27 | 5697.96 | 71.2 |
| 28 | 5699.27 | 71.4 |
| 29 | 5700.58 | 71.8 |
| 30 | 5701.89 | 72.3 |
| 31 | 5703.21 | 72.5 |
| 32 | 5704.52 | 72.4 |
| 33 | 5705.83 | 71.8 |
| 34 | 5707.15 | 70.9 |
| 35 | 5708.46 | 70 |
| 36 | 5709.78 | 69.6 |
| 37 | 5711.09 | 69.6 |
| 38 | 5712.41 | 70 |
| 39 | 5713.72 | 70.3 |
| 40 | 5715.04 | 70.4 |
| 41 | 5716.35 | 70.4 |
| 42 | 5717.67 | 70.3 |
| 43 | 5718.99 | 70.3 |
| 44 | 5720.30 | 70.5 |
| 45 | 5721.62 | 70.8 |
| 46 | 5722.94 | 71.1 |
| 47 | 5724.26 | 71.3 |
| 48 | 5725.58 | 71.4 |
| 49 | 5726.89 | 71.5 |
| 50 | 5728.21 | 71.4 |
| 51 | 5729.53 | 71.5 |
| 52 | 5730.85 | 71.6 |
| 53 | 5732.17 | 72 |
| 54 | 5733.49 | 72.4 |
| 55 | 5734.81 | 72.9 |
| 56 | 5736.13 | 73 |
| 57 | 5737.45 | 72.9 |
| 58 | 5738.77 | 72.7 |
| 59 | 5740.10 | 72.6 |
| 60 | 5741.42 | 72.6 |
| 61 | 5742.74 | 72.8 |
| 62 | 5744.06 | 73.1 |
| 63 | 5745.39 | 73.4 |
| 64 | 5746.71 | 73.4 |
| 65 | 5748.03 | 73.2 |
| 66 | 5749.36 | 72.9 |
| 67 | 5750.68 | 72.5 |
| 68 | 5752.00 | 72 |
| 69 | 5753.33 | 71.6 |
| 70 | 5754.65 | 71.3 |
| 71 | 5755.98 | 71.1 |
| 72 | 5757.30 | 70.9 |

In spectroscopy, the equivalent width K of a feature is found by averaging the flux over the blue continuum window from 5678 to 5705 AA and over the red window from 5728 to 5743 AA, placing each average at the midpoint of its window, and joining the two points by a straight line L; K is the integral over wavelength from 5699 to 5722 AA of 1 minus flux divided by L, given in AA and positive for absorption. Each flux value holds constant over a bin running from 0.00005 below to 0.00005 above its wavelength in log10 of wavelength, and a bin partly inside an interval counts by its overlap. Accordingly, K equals 0.2 AA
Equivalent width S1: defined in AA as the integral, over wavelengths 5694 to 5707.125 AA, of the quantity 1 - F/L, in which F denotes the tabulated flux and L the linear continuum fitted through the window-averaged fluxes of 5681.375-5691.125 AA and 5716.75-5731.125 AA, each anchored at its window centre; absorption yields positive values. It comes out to -0.2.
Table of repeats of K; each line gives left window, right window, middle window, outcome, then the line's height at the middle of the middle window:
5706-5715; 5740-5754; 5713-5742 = -0.1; 71.4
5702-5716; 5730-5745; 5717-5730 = 0.1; 71.7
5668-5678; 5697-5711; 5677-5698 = 0.3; 71.2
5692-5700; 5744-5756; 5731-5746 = -0.1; 72.2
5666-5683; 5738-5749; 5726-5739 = 0.1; 72.6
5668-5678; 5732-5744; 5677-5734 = 0.9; 71.9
